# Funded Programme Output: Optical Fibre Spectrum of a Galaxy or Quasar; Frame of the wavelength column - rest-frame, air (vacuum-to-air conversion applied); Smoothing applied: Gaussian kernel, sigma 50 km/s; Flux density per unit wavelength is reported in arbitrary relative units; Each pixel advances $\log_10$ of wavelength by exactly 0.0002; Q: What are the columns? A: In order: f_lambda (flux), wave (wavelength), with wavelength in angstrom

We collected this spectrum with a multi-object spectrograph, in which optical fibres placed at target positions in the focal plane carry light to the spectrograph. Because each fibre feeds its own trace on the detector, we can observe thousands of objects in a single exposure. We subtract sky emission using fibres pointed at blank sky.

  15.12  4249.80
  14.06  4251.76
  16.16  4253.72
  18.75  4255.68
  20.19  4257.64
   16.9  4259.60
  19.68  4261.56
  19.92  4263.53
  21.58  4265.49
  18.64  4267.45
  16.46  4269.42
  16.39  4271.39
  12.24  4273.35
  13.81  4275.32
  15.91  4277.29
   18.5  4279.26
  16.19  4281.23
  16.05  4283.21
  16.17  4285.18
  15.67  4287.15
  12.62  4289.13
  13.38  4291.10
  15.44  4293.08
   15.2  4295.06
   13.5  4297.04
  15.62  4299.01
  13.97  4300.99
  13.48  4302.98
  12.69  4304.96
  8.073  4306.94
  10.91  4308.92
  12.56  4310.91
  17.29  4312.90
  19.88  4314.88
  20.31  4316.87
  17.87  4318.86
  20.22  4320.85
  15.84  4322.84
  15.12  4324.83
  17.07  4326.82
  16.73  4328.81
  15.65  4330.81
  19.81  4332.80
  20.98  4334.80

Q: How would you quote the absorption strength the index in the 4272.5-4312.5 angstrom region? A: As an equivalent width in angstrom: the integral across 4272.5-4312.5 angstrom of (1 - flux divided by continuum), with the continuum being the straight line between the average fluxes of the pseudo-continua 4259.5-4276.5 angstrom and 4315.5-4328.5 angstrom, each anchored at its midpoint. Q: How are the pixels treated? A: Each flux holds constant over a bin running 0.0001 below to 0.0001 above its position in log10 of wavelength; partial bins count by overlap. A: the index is 7.6 angstrom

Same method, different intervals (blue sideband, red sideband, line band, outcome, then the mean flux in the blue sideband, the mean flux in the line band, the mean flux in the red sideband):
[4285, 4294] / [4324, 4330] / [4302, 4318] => 1.1 angstrom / 14.5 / 14.4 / 16.3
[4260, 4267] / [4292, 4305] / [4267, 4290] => 2.5 angstrom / 20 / 15.7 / 14.4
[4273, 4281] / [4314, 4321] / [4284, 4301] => 2.3 angstrom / 15.4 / 14.7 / 19.5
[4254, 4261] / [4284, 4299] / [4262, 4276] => 0.0 angstrom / 18.4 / 17.2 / 14.7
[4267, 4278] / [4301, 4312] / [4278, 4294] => -1.7 angstrom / 15.4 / 15.5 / 11.8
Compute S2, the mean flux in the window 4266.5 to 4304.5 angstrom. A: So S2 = 15.2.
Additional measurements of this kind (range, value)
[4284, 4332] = 15.2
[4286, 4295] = 14.4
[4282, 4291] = 15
